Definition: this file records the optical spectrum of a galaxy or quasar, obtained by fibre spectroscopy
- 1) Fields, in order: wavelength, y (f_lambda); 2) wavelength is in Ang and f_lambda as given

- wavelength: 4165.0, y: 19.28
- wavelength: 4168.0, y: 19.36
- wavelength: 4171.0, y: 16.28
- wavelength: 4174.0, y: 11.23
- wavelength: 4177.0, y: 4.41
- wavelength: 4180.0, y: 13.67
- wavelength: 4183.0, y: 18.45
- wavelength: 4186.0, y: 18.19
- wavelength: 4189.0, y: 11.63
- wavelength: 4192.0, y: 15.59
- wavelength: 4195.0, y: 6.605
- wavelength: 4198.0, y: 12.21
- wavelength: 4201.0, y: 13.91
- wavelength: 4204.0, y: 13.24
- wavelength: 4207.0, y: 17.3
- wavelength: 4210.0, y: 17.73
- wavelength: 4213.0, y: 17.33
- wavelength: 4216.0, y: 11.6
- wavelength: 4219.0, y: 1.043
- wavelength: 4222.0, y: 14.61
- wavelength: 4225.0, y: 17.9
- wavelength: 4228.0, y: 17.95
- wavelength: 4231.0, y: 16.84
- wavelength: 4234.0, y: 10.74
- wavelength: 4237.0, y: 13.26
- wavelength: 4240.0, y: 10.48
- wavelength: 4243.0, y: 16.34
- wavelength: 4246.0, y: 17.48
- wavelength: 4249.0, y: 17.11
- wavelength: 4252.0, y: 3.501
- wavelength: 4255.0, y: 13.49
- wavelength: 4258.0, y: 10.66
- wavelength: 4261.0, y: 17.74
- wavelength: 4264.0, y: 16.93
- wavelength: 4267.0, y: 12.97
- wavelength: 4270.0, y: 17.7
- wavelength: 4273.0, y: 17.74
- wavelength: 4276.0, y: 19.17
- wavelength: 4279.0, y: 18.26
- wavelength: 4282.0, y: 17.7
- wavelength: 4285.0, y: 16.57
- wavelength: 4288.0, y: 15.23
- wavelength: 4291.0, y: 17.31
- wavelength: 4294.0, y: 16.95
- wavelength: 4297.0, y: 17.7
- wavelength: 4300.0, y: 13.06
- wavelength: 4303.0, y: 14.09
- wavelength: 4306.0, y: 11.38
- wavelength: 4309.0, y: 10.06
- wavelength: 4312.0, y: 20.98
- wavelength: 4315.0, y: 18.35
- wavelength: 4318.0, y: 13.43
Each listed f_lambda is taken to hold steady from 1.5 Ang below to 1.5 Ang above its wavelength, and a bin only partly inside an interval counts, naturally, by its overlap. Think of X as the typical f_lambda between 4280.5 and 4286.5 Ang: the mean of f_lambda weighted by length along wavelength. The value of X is 17.1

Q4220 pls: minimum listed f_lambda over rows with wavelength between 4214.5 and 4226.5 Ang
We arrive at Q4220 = 1.043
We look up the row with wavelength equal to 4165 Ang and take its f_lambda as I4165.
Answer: 19.28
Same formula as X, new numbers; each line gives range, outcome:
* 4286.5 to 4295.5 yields 16.5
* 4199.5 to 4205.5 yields 13.6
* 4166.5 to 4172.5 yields 17.8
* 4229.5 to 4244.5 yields 13.5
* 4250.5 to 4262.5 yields 11.3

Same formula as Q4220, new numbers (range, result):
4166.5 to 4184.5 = 4.41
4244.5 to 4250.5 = 17.11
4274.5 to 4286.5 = 16.57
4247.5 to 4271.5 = 3.501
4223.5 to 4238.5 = 10.74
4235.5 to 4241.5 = 10.48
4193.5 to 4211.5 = 6.605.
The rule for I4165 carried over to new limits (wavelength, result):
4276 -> 19.17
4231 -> 16.84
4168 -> 19.36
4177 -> 4.41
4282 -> 17.7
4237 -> 13.26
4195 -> 6.605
